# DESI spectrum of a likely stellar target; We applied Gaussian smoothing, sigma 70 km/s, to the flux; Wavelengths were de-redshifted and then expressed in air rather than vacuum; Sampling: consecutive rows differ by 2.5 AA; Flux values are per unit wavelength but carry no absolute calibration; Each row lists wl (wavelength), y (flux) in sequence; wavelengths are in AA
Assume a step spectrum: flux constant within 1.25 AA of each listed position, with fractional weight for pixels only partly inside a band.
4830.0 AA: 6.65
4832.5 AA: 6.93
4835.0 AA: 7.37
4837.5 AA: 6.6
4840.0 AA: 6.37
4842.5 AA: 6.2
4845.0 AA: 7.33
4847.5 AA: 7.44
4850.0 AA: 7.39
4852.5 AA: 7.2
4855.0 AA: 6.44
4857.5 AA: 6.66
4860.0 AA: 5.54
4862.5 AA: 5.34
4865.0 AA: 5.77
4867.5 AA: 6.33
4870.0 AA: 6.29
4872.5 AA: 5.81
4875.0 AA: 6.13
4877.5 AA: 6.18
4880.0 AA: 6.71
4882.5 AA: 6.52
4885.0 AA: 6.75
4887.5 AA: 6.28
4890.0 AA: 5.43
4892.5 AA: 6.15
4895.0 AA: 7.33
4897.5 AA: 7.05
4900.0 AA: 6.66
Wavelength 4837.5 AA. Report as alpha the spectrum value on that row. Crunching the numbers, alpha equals 6.6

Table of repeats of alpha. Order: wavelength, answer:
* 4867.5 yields 6.33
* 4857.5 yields 6.66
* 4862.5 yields 5.34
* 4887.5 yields 6.28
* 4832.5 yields 6.93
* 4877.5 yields 6.18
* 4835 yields 7.37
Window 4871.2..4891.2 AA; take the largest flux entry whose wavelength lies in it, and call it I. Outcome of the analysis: 6.75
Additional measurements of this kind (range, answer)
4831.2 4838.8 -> 7.37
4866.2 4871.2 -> 6.33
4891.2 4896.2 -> 7.33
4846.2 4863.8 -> 7.44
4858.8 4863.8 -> 5.54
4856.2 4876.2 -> 6.66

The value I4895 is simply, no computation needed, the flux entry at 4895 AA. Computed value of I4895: 7.33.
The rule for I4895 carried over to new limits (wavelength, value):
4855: 6.44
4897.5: 7.05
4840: 6.37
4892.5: 6.15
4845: 7.33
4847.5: 7.44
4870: 6.29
